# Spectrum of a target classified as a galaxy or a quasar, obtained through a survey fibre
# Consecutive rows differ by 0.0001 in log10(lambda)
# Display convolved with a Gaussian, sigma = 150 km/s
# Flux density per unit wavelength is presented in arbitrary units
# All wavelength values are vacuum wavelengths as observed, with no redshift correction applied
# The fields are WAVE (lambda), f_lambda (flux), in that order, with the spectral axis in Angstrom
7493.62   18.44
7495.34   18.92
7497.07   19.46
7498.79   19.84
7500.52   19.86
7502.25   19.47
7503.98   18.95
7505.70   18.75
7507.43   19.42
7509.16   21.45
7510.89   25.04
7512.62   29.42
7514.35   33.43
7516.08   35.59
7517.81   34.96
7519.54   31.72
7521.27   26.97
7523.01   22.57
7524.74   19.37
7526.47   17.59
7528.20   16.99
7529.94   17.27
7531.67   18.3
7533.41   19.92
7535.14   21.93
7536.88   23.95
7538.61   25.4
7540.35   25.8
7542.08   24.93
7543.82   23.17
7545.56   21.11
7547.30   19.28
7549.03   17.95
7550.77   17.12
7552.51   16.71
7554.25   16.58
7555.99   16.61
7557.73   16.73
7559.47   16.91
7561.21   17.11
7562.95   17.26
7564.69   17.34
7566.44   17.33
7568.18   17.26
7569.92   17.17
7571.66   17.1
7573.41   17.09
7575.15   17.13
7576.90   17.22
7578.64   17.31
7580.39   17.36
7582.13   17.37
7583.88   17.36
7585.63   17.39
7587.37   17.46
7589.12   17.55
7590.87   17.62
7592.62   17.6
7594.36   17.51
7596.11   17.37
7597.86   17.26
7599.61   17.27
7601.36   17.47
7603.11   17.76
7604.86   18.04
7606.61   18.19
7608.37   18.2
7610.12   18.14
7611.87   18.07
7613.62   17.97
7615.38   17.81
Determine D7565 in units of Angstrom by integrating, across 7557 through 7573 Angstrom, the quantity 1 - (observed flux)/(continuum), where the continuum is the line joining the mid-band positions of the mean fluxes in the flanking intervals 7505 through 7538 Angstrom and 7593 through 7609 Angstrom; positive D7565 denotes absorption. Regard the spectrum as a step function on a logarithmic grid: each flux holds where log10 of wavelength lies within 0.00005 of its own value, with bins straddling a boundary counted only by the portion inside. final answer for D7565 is 2.6 Angstrom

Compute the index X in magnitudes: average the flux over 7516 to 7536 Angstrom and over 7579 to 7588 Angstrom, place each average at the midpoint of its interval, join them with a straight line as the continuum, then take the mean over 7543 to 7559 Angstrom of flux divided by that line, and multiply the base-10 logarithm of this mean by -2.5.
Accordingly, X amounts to 0.13 mag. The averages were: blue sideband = 23.1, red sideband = 17.4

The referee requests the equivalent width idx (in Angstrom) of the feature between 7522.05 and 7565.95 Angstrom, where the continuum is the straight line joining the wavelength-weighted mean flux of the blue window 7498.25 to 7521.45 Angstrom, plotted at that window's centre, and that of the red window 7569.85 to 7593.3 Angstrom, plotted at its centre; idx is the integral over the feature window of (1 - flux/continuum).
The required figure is 4.16 Angstrom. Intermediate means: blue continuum 25.4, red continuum 17.3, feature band 19.5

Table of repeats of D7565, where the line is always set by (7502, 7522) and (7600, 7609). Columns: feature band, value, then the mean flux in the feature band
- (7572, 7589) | 2.4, 17.3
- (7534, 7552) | 1.3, 21.9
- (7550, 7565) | 3.6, 16.9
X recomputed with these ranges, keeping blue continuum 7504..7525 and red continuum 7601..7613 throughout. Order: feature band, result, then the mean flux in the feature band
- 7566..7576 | 0.23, 17.2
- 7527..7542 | 0.15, 21.3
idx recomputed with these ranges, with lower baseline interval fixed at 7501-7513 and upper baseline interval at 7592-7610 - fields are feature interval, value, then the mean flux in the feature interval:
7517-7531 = -1.70 Angstrom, 23.3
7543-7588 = 3.48 Angstrom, 17.6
